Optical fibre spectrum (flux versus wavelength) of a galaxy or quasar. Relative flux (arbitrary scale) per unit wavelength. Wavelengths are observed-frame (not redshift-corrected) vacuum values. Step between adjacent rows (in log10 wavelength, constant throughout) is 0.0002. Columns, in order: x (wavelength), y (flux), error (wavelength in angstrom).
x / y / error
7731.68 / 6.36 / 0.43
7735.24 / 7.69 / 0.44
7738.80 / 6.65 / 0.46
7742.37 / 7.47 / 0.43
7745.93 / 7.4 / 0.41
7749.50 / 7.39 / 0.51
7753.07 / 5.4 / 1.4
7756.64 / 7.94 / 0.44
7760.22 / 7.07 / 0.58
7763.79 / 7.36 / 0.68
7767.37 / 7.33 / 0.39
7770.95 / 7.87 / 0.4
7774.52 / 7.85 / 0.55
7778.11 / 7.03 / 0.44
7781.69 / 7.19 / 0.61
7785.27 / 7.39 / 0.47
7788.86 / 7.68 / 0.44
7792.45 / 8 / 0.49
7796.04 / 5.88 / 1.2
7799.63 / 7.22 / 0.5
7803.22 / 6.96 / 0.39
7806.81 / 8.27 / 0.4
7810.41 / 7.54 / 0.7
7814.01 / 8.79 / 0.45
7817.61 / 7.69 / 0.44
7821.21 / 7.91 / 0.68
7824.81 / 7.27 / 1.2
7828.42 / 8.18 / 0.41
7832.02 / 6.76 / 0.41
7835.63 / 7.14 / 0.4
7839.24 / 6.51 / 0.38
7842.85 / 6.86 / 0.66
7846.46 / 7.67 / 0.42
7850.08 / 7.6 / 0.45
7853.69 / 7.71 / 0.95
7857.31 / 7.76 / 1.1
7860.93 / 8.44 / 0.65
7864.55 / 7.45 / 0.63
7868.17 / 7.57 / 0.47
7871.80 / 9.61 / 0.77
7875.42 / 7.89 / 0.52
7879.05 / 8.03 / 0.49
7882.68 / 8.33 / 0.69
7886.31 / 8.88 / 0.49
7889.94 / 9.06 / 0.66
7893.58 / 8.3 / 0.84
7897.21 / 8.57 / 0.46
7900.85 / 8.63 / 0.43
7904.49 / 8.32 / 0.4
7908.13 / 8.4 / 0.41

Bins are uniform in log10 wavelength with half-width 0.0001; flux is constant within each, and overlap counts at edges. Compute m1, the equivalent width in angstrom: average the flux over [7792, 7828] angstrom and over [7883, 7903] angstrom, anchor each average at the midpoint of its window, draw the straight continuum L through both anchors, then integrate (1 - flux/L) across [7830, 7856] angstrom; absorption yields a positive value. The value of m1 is 2.6 angstrom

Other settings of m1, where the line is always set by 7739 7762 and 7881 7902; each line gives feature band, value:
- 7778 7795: 0.10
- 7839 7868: 2.32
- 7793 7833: 1.23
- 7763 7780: -0.43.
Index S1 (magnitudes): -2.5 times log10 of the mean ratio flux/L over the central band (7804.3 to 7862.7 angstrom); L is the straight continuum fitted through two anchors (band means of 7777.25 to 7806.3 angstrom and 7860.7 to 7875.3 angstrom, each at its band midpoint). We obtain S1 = 0.02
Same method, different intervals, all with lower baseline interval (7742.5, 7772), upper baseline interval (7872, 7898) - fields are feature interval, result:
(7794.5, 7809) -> 0.08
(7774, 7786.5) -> 0.02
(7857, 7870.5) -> 0.06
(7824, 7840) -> 0.11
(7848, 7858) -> 0.07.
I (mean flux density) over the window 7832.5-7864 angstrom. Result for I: 7.43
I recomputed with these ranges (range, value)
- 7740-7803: 7.25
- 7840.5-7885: 7.9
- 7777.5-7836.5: 7.48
